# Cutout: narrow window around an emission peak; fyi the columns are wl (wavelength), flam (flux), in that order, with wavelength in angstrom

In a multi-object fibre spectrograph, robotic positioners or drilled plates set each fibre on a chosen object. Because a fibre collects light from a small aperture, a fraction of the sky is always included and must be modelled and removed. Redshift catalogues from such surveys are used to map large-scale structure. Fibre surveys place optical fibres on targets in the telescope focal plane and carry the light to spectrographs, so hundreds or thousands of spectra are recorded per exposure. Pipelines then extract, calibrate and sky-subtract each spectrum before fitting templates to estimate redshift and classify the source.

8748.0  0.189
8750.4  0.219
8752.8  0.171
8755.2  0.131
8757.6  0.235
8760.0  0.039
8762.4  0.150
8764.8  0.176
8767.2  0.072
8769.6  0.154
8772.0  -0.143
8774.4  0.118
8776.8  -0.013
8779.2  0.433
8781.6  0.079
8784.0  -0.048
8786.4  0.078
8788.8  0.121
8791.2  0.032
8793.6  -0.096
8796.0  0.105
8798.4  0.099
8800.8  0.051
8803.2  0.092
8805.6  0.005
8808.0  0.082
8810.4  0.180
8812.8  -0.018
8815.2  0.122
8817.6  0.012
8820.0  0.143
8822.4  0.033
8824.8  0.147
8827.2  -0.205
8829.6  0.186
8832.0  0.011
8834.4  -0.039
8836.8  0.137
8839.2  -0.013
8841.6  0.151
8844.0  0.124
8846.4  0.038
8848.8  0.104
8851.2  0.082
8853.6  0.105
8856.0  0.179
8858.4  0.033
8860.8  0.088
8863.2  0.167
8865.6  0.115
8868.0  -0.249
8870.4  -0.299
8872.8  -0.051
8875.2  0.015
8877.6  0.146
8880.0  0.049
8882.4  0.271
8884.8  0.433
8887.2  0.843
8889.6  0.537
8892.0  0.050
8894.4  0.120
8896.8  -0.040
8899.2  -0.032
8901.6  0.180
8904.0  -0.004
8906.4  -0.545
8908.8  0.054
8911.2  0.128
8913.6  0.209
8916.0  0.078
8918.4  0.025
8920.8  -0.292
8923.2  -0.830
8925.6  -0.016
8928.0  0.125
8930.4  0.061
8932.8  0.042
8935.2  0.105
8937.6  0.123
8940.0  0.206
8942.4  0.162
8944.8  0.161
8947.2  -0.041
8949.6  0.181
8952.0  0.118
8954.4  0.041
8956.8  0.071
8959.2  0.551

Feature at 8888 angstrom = H-gamma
